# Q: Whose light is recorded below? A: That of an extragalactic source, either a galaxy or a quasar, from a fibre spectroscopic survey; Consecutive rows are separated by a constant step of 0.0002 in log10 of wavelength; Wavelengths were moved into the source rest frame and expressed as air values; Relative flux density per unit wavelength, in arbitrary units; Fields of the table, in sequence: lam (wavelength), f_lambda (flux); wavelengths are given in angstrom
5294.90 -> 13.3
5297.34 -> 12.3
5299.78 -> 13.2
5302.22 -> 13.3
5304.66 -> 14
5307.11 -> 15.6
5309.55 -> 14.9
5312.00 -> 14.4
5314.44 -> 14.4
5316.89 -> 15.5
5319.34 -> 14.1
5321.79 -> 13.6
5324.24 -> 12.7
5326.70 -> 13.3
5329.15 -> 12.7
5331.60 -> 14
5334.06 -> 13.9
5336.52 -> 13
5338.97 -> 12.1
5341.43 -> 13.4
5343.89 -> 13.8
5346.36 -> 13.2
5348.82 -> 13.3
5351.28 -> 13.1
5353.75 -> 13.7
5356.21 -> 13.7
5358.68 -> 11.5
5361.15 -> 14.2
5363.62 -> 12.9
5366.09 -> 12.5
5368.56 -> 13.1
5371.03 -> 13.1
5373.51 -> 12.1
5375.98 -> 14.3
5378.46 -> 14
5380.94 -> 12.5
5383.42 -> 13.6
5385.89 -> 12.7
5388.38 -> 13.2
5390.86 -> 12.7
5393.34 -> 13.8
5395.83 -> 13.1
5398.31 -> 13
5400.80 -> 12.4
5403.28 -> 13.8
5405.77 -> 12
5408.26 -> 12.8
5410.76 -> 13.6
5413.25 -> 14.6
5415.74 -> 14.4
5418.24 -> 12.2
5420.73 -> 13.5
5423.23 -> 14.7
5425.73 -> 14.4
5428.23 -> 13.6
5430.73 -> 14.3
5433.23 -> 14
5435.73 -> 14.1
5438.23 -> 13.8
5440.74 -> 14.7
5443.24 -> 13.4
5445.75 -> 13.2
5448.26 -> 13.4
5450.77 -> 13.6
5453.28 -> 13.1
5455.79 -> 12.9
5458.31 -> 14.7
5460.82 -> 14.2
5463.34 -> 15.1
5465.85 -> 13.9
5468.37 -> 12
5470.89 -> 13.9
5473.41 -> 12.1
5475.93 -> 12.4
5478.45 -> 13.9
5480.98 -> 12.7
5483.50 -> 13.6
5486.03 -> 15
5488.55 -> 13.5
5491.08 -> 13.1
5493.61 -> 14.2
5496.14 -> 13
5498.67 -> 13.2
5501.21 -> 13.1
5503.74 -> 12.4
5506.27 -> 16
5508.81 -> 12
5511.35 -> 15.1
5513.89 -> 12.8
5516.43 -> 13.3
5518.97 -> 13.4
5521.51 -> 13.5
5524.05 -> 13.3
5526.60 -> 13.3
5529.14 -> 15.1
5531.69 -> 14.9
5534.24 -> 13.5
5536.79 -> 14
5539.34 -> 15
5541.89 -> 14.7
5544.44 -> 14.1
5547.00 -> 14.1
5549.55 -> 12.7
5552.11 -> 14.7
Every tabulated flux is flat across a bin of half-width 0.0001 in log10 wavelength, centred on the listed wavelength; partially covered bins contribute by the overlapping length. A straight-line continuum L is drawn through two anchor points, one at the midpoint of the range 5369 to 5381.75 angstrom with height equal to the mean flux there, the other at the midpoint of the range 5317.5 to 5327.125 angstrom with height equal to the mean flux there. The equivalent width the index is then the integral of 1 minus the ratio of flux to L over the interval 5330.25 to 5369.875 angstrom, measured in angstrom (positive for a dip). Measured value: 0.50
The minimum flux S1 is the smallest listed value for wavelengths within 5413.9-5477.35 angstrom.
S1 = 12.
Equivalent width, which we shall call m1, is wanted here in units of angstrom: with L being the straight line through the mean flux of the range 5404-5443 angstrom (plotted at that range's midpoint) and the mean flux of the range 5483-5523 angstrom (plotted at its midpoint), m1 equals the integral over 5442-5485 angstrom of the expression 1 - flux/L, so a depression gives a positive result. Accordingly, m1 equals 0.8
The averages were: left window 13.8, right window 13.6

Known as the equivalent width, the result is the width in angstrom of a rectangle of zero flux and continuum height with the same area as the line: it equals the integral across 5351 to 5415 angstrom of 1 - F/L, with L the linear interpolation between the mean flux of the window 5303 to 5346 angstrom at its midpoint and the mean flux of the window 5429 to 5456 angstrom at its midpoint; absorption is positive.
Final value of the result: 2.81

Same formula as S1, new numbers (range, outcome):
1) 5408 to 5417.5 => 12.8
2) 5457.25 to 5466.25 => 13.9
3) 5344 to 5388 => 11.5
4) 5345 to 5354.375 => 13.1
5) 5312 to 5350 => 12.1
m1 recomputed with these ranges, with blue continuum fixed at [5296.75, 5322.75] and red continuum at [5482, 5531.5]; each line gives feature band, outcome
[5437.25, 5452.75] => 0.2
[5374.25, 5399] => 1.2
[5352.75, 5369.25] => 1.1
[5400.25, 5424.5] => 0.8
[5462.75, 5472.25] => 0.1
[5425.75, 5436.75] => -0.2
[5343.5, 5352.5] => 0.5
